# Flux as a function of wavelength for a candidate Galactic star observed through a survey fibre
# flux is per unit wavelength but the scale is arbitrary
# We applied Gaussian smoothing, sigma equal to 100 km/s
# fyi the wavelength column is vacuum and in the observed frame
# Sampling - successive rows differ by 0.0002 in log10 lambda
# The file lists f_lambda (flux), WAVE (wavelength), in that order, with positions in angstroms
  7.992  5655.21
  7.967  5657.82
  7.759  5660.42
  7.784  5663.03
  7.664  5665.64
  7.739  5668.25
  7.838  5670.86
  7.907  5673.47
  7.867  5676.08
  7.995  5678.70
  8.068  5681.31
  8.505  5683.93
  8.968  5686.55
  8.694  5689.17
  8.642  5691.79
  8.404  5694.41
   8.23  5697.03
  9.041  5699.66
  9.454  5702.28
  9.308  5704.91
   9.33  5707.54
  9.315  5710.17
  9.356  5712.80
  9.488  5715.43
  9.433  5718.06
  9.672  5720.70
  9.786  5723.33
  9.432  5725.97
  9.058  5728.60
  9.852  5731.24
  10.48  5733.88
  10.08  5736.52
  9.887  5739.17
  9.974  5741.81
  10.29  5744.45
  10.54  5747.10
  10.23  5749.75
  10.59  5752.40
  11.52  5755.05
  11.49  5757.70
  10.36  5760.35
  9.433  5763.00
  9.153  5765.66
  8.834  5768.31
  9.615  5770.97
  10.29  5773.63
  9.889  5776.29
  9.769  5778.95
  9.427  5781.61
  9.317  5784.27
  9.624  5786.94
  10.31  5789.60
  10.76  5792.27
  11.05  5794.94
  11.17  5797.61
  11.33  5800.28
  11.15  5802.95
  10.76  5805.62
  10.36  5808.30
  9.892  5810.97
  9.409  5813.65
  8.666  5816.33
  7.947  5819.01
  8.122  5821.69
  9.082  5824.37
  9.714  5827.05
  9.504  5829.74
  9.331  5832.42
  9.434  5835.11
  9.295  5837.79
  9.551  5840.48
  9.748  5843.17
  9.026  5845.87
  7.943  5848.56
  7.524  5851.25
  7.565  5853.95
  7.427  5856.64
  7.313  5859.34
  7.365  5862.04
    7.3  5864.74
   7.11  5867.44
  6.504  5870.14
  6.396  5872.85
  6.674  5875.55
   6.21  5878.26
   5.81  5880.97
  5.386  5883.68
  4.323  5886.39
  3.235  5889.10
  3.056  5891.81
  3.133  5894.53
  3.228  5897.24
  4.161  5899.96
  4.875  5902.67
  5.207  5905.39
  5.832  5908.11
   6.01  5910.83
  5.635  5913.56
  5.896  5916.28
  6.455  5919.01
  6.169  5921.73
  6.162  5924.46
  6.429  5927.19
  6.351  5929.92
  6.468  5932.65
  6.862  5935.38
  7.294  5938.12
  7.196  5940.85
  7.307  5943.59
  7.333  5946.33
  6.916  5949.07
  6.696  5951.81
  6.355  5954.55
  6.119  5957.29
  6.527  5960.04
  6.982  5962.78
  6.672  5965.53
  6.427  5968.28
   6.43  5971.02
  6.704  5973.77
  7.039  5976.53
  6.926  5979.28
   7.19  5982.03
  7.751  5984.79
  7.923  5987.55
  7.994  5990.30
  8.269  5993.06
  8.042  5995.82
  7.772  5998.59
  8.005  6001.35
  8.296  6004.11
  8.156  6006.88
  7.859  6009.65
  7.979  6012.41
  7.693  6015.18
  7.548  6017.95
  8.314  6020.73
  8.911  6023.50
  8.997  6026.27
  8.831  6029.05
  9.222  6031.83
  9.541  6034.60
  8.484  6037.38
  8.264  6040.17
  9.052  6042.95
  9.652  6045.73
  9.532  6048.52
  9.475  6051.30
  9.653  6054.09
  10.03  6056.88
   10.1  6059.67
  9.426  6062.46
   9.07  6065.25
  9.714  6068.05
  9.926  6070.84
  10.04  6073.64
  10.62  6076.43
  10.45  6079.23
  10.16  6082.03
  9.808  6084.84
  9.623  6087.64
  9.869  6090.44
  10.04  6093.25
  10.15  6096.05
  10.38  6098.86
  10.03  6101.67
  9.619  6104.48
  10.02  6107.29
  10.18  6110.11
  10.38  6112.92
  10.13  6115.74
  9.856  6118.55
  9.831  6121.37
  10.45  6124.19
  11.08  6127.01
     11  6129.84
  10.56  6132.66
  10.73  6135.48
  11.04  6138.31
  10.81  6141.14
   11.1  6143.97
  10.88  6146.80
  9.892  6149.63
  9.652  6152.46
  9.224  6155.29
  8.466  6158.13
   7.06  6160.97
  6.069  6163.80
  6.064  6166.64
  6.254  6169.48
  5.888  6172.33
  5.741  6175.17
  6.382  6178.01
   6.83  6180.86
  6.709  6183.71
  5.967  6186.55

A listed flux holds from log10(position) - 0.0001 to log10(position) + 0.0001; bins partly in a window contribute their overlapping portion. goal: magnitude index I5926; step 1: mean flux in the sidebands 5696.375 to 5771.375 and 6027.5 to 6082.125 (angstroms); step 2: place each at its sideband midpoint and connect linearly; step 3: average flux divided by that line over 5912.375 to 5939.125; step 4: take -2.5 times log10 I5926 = 0.45 mag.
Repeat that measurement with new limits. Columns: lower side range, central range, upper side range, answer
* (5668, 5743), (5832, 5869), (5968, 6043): 0.039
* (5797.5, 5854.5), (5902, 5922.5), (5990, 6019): 0.443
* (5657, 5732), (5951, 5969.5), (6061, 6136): 0.421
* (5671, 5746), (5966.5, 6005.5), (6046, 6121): 0.286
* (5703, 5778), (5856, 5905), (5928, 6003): 0.434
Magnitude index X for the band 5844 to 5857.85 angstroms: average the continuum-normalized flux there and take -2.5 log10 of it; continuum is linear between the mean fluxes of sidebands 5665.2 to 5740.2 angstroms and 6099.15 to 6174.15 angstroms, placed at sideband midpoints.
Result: 0.15 mag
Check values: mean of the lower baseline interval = 8.96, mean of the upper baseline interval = 9.46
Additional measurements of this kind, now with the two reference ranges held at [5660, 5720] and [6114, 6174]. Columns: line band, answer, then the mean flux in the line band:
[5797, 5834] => -0.11 mag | 9.71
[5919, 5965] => 0.32 mag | 6.69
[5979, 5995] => 0.17 mag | 7.74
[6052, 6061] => -0.08 mag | 9.89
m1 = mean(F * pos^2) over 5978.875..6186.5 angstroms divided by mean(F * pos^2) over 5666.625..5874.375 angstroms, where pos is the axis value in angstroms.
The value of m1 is 1.08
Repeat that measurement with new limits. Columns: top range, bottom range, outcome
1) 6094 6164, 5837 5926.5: 1.74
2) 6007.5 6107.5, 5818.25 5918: 1.48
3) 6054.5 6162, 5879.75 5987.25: 1.76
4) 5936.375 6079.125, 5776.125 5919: 1.12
